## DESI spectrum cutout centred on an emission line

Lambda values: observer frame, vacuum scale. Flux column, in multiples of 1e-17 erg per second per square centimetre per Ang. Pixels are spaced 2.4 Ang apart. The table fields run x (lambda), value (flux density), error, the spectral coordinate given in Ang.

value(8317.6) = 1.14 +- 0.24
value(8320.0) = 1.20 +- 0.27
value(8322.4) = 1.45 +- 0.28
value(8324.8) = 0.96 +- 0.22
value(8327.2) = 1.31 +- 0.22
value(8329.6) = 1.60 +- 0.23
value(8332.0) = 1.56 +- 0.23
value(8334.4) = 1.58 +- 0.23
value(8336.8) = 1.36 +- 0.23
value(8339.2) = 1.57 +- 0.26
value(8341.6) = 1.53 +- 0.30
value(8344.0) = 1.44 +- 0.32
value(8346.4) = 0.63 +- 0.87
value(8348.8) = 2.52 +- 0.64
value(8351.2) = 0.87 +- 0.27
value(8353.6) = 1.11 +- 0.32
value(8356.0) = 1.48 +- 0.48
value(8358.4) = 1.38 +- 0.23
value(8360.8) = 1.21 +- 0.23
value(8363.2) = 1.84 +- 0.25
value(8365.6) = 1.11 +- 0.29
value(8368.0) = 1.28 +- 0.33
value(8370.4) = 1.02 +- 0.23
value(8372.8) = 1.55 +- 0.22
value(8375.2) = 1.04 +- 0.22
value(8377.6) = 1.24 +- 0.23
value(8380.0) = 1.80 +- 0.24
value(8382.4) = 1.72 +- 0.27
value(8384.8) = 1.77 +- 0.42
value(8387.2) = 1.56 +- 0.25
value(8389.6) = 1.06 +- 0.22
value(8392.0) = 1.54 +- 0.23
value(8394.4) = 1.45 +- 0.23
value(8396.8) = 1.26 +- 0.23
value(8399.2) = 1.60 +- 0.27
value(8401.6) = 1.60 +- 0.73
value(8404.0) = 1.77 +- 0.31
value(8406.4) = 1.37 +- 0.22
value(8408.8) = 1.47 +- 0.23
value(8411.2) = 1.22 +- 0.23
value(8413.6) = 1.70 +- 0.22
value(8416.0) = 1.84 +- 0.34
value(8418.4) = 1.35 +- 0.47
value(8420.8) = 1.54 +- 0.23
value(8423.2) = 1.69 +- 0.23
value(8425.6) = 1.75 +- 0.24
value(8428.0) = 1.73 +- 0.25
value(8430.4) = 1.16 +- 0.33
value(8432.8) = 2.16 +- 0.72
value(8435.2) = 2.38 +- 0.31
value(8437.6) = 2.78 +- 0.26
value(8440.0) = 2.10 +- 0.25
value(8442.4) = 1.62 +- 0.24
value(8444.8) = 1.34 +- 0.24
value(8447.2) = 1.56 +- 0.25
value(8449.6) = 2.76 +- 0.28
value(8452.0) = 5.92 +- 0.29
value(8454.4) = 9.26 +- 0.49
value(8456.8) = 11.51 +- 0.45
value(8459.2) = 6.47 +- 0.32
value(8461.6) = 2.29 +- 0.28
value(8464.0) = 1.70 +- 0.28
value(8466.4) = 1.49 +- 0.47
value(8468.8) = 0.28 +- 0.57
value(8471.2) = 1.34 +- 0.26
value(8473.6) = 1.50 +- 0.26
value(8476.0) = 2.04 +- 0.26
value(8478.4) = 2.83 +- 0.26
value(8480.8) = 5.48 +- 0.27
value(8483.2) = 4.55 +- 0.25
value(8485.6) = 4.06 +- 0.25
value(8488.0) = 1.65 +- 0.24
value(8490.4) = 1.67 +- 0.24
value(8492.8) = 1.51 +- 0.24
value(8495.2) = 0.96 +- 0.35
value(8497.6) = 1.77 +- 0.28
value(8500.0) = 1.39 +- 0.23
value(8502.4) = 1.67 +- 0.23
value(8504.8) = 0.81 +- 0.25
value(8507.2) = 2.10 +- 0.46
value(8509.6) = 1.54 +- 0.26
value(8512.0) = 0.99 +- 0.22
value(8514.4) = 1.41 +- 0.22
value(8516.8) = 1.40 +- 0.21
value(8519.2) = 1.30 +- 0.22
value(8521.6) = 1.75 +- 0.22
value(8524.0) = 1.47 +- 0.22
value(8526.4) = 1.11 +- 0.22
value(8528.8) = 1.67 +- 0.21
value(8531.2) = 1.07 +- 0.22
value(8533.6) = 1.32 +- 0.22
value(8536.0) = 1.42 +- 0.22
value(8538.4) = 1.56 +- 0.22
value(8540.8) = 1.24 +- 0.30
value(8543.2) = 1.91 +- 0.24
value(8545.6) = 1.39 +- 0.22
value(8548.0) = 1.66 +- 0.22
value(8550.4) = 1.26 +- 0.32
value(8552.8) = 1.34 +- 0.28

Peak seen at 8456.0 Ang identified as H-alpha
